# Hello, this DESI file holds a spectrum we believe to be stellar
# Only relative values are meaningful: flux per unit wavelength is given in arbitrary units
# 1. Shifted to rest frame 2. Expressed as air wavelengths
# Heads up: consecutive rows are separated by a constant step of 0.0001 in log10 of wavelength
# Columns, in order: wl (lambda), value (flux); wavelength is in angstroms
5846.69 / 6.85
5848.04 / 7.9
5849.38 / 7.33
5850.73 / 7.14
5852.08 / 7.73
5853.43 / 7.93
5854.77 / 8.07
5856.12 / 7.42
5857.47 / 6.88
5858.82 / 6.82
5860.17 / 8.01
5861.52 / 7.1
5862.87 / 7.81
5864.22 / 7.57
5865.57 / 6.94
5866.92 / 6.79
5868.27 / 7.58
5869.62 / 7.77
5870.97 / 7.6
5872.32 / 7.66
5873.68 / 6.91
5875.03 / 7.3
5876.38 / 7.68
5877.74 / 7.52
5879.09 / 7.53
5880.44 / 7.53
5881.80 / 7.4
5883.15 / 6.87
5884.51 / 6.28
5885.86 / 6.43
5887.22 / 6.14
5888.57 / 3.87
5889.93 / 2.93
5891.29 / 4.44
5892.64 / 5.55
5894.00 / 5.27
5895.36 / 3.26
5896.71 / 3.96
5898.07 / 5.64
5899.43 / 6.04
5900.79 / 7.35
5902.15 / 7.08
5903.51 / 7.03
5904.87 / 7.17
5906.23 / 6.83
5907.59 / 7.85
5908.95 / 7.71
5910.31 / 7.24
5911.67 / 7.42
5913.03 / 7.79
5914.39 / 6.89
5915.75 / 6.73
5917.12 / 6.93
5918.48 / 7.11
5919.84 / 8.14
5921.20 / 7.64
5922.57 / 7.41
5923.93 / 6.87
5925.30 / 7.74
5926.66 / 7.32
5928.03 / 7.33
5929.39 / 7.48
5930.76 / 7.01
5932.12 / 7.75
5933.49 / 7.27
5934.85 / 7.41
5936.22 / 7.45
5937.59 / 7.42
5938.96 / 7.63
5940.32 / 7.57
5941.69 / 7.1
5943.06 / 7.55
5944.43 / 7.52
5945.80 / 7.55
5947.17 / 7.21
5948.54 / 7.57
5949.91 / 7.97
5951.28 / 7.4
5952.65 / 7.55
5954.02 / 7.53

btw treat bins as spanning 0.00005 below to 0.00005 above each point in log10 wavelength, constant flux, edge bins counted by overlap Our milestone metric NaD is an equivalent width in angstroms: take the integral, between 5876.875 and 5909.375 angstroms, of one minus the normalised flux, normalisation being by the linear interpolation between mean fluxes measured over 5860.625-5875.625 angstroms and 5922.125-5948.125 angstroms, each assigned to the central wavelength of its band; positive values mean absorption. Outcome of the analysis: 5.4 angstroms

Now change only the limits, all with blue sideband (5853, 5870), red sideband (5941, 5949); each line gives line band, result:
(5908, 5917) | 0.15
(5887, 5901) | 4.88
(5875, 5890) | 1.74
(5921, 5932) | 0.08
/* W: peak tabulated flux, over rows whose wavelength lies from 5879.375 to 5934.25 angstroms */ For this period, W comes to 8.14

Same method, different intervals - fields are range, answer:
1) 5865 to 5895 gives 7.77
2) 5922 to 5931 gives 7.74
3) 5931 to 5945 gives 7.75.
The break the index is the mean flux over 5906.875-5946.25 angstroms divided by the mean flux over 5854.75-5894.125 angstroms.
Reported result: 1.1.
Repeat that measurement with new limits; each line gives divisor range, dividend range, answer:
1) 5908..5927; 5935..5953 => 1.02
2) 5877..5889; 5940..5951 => 1.12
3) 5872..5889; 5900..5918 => 1.05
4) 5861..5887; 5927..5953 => 1.03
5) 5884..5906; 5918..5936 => 1.34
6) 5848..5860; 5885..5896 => 0.64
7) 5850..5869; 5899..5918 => 0.97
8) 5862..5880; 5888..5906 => 0.73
